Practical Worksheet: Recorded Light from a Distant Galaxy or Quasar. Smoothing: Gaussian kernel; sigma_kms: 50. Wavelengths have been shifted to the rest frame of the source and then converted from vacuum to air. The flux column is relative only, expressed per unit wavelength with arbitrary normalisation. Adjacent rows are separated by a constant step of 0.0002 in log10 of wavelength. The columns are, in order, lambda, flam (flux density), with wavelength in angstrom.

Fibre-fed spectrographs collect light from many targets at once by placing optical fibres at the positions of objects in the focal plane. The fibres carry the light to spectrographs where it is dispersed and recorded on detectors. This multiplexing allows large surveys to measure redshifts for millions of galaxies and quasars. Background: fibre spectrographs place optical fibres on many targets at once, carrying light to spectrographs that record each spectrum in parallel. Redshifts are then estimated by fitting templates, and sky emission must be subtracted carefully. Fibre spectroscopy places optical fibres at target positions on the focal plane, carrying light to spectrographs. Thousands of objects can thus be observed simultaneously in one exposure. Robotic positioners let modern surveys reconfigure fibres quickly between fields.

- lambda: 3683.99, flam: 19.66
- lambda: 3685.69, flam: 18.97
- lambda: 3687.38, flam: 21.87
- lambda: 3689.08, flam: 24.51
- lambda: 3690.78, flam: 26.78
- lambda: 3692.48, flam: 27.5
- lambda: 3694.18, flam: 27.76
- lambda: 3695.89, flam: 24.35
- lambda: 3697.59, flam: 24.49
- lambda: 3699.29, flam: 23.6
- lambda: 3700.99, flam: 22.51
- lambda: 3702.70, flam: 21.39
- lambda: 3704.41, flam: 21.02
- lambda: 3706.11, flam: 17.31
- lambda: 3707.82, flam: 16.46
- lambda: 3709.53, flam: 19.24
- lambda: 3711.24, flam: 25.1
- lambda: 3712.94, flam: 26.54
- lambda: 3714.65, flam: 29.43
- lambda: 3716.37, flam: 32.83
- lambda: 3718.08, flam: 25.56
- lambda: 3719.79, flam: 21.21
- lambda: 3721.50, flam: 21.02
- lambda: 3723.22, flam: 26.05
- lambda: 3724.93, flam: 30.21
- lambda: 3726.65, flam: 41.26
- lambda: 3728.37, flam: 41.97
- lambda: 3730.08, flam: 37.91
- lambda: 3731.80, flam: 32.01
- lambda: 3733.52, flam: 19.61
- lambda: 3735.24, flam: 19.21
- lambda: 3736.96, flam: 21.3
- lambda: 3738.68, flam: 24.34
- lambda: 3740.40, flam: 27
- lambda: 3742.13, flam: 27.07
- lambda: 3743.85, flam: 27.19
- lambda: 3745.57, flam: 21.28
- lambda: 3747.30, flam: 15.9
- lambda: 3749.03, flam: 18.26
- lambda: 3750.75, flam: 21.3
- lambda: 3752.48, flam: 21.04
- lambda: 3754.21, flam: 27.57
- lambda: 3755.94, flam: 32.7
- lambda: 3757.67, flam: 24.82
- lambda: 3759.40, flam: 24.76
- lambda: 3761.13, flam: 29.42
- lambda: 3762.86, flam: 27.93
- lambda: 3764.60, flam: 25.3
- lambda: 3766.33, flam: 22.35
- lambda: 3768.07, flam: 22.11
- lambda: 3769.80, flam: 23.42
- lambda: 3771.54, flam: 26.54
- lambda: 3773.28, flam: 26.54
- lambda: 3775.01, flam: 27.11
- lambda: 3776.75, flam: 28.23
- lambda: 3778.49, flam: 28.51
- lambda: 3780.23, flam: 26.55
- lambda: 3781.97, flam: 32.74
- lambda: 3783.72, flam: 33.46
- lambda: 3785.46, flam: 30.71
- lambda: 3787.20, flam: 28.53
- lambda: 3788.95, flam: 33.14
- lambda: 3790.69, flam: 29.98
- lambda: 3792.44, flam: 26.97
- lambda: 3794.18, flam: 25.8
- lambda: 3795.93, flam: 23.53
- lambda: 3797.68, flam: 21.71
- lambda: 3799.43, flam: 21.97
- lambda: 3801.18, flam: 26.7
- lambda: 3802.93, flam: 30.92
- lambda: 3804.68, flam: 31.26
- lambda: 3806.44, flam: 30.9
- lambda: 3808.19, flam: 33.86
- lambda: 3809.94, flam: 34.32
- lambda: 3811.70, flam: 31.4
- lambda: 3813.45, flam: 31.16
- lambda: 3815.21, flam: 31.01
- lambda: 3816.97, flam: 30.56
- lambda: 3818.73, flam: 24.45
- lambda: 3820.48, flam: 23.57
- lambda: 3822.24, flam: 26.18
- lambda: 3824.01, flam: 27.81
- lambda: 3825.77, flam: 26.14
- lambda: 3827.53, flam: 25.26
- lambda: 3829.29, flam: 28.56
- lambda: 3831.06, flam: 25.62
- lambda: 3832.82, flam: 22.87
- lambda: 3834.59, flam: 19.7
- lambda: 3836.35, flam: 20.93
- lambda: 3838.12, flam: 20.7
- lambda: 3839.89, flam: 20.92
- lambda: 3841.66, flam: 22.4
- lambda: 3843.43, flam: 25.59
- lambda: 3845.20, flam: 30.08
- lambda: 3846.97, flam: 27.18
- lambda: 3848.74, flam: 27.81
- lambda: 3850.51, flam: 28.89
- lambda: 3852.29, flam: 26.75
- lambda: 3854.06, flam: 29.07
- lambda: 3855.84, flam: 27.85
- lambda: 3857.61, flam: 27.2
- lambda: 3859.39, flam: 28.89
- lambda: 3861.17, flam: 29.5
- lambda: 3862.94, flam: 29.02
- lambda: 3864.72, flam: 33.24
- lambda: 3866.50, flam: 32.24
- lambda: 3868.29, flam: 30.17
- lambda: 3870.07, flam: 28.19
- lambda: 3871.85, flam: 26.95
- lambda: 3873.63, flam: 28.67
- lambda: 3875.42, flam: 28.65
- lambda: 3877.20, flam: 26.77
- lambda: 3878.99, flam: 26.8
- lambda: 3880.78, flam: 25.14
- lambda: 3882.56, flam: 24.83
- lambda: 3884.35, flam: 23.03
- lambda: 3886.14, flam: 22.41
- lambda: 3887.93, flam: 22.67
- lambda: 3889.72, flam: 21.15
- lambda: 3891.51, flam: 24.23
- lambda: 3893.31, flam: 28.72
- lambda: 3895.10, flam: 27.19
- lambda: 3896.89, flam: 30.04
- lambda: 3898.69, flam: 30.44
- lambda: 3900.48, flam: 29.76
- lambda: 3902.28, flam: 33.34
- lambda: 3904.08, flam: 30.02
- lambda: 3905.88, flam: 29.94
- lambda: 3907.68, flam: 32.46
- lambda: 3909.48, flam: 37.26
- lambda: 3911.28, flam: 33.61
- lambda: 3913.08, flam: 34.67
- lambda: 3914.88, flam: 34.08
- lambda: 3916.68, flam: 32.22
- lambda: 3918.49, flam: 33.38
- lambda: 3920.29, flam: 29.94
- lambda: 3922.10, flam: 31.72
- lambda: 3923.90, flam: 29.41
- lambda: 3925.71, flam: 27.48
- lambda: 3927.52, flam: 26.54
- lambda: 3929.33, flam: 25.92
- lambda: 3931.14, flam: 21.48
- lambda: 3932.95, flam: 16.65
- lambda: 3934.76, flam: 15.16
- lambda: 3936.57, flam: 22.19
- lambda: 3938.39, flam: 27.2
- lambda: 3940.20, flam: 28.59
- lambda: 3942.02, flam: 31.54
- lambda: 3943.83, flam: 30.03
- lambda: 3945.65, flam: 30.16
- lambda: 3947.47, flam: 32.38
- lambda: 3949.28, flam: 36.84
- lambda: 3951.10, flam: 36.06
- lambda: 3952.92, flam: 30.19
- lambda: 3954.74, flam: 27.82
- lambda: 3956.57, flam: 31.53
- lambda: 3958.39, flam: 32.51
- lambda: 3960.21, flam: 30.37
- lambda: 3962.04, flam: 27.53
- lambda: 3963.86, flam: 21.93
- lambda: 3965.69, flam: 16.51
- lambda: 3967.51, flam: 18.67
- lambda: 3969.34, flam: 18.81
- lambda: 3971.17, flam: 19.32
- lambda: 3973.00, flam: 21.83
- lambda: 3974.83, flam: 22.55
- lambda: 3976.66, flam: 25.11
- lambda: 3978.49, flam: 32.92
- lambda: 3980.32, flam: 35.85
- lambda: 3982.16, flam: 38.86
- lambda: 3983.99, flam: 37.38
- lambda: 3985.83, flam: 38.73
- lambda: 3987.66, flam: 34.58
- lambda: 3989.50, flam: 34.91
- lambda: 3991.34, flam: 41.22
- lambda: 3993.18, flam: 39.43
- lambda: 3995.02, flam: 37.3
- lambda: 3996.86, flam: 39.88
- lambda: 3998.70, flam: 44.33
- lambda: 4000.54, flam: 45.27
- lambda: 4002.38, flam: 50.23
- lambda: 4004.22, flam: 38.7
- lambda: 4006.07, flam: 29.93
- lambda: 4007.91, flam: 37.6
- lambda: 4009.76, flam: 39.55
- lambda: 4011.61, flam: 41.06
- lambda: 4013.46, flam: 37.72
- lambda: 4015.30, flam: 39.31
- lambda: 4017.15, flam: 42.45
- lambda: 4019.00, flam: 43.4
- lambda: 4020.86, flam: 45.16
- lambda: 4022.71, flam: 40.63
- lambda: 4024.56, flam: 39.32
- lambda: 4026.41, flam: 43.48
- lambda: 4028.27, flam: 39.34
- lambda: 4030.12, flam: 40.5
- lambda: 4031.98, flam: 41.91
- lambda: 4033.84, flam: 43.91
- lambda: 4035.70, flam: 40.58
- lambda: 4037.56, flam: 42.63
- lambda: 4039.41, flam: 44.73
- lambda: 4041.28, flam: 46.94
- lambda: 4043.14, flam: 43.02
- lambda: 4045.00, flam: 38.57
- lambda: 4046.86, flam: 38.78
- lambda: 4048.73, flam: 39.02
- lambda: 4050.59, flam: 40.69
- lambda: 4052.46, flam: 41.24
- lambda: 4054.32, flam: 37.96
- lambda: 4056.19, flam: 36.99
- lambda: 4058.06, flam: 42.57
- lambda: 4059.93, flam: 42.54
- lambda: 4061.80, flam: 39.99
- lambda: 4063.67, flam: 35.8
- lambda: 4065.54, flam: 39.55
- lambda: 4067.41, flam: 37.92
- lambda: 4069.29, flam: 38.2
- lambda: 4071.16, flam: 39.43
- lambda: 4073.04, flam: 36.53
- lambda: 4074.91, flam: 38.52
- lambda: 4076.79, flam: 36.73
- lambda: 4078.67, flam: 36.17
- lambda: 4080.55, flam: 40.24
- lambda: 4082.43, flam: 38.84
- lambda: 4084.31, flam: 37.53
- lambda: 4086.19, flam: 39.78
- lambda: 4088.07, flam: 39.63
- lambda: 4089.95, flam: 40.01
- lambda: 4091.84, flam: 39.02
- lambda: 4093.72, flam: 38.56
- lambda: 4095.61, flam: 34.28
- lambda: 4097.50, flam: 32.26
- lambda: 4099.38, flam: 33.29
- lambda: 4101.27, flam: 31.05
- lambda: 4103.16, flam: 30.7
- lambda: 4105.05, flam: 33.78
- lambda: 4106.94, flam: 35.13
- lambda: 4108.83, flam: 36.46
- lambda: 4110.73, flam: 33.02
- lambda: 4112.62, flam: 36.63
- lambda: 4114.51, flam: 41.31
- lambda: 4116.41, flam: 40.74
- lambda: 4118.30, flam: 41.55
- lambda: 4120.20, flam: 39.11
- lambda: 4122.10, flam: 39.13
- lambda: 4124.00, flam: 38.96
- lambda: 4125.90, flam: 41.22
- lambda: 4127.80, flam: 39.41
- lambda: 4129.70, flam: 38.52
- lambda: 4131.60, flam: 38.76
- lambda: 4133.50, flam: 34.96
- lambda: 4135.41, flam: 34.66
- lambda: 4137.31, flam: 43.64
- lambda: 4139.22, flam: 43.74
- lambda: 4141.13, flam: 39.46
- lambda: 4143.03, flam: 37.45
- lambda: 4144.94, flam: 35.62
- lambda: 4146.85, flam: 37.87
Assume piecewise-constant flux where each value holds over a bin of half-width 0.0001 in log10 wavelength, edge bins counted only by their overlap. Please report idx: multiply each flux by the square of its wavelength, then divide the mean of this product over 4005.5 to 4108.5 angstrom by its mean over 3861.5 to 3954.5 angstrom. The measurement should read 1.47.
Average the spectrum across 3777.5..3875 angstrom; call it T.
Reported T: 27.8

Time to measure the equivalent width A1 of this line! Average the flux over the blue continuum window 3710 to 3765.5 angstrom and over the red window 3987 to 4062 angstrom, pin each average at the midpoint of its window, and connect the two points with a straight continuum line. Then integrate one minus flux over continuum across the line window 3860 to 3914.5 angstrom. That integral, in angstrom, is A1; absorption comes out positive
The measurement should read 8.2 angstrom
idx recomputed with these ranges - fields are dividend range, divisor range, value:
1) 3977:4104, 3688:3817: 1.70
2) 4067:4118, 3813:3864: 1.59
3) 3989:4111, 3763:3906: 1.60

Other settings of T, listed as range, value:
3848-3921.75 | 29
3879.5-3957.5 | 28.6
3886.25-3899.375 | 26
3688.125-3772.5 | 25.3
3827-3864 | 26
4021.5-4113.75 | 38.7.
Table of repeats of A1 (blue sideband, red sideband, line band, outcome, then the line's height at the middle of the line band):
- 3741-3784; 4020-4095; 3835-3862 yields 3.3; 29.8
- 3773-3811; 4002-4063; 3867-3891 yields 5.3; 33.2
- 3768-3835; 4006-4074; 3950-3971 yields 5.7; 36.2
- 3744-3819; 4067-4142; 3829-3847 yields 3.3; 29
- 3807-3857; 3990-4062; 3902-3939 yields 4.9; 33.3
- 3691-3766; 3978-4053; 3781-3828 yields 1.0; 29.4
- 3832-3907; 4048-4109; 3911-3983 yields 6.7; 30.9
